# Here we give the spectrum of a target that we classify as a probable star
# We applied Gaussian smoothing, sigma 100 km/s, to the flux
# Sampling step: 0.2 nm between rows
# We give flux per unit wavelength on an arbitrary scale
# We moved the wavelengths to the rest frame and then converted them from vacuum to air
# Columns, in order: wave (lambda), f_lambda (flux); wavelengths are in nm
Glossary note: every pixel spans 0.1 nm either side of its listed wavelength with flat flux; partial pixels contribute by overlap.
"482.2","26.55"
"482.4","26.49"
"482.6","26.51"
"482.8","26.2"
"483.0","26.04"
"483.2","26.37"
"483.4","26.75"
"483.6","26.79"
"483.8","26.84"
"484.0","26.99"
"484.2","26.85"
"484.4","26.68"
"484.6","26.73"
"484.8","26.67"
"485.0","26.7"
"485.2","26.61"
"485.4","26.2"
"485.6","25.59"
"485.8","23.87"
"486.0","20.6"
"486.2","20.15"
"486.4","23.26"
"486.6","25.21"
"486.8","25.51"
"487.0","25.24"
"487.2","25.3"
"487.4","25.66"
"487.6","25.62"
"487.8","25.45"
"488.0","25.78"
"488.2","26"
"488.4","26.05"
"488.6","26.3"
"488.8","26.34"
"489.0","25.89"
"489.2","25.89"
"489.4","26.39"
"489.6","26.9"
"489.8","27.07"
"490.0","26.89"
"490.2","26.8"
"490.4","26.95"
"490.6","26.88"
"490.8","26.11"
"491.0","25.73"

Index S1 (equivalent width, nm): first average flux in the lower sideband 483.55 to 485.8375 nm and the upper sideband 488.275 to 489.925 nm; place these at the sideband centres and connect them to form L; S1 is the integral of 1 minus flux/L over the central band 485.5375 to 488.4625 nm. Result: 0.20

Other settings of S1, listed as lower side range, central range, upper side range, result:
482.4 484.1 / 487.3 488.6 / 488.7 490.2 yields 0.035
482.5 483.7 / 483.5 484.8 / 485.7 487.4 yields -0.060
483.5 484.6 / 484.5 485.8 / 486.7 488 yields 0.008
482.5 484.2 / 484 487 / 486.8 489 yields 0.124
